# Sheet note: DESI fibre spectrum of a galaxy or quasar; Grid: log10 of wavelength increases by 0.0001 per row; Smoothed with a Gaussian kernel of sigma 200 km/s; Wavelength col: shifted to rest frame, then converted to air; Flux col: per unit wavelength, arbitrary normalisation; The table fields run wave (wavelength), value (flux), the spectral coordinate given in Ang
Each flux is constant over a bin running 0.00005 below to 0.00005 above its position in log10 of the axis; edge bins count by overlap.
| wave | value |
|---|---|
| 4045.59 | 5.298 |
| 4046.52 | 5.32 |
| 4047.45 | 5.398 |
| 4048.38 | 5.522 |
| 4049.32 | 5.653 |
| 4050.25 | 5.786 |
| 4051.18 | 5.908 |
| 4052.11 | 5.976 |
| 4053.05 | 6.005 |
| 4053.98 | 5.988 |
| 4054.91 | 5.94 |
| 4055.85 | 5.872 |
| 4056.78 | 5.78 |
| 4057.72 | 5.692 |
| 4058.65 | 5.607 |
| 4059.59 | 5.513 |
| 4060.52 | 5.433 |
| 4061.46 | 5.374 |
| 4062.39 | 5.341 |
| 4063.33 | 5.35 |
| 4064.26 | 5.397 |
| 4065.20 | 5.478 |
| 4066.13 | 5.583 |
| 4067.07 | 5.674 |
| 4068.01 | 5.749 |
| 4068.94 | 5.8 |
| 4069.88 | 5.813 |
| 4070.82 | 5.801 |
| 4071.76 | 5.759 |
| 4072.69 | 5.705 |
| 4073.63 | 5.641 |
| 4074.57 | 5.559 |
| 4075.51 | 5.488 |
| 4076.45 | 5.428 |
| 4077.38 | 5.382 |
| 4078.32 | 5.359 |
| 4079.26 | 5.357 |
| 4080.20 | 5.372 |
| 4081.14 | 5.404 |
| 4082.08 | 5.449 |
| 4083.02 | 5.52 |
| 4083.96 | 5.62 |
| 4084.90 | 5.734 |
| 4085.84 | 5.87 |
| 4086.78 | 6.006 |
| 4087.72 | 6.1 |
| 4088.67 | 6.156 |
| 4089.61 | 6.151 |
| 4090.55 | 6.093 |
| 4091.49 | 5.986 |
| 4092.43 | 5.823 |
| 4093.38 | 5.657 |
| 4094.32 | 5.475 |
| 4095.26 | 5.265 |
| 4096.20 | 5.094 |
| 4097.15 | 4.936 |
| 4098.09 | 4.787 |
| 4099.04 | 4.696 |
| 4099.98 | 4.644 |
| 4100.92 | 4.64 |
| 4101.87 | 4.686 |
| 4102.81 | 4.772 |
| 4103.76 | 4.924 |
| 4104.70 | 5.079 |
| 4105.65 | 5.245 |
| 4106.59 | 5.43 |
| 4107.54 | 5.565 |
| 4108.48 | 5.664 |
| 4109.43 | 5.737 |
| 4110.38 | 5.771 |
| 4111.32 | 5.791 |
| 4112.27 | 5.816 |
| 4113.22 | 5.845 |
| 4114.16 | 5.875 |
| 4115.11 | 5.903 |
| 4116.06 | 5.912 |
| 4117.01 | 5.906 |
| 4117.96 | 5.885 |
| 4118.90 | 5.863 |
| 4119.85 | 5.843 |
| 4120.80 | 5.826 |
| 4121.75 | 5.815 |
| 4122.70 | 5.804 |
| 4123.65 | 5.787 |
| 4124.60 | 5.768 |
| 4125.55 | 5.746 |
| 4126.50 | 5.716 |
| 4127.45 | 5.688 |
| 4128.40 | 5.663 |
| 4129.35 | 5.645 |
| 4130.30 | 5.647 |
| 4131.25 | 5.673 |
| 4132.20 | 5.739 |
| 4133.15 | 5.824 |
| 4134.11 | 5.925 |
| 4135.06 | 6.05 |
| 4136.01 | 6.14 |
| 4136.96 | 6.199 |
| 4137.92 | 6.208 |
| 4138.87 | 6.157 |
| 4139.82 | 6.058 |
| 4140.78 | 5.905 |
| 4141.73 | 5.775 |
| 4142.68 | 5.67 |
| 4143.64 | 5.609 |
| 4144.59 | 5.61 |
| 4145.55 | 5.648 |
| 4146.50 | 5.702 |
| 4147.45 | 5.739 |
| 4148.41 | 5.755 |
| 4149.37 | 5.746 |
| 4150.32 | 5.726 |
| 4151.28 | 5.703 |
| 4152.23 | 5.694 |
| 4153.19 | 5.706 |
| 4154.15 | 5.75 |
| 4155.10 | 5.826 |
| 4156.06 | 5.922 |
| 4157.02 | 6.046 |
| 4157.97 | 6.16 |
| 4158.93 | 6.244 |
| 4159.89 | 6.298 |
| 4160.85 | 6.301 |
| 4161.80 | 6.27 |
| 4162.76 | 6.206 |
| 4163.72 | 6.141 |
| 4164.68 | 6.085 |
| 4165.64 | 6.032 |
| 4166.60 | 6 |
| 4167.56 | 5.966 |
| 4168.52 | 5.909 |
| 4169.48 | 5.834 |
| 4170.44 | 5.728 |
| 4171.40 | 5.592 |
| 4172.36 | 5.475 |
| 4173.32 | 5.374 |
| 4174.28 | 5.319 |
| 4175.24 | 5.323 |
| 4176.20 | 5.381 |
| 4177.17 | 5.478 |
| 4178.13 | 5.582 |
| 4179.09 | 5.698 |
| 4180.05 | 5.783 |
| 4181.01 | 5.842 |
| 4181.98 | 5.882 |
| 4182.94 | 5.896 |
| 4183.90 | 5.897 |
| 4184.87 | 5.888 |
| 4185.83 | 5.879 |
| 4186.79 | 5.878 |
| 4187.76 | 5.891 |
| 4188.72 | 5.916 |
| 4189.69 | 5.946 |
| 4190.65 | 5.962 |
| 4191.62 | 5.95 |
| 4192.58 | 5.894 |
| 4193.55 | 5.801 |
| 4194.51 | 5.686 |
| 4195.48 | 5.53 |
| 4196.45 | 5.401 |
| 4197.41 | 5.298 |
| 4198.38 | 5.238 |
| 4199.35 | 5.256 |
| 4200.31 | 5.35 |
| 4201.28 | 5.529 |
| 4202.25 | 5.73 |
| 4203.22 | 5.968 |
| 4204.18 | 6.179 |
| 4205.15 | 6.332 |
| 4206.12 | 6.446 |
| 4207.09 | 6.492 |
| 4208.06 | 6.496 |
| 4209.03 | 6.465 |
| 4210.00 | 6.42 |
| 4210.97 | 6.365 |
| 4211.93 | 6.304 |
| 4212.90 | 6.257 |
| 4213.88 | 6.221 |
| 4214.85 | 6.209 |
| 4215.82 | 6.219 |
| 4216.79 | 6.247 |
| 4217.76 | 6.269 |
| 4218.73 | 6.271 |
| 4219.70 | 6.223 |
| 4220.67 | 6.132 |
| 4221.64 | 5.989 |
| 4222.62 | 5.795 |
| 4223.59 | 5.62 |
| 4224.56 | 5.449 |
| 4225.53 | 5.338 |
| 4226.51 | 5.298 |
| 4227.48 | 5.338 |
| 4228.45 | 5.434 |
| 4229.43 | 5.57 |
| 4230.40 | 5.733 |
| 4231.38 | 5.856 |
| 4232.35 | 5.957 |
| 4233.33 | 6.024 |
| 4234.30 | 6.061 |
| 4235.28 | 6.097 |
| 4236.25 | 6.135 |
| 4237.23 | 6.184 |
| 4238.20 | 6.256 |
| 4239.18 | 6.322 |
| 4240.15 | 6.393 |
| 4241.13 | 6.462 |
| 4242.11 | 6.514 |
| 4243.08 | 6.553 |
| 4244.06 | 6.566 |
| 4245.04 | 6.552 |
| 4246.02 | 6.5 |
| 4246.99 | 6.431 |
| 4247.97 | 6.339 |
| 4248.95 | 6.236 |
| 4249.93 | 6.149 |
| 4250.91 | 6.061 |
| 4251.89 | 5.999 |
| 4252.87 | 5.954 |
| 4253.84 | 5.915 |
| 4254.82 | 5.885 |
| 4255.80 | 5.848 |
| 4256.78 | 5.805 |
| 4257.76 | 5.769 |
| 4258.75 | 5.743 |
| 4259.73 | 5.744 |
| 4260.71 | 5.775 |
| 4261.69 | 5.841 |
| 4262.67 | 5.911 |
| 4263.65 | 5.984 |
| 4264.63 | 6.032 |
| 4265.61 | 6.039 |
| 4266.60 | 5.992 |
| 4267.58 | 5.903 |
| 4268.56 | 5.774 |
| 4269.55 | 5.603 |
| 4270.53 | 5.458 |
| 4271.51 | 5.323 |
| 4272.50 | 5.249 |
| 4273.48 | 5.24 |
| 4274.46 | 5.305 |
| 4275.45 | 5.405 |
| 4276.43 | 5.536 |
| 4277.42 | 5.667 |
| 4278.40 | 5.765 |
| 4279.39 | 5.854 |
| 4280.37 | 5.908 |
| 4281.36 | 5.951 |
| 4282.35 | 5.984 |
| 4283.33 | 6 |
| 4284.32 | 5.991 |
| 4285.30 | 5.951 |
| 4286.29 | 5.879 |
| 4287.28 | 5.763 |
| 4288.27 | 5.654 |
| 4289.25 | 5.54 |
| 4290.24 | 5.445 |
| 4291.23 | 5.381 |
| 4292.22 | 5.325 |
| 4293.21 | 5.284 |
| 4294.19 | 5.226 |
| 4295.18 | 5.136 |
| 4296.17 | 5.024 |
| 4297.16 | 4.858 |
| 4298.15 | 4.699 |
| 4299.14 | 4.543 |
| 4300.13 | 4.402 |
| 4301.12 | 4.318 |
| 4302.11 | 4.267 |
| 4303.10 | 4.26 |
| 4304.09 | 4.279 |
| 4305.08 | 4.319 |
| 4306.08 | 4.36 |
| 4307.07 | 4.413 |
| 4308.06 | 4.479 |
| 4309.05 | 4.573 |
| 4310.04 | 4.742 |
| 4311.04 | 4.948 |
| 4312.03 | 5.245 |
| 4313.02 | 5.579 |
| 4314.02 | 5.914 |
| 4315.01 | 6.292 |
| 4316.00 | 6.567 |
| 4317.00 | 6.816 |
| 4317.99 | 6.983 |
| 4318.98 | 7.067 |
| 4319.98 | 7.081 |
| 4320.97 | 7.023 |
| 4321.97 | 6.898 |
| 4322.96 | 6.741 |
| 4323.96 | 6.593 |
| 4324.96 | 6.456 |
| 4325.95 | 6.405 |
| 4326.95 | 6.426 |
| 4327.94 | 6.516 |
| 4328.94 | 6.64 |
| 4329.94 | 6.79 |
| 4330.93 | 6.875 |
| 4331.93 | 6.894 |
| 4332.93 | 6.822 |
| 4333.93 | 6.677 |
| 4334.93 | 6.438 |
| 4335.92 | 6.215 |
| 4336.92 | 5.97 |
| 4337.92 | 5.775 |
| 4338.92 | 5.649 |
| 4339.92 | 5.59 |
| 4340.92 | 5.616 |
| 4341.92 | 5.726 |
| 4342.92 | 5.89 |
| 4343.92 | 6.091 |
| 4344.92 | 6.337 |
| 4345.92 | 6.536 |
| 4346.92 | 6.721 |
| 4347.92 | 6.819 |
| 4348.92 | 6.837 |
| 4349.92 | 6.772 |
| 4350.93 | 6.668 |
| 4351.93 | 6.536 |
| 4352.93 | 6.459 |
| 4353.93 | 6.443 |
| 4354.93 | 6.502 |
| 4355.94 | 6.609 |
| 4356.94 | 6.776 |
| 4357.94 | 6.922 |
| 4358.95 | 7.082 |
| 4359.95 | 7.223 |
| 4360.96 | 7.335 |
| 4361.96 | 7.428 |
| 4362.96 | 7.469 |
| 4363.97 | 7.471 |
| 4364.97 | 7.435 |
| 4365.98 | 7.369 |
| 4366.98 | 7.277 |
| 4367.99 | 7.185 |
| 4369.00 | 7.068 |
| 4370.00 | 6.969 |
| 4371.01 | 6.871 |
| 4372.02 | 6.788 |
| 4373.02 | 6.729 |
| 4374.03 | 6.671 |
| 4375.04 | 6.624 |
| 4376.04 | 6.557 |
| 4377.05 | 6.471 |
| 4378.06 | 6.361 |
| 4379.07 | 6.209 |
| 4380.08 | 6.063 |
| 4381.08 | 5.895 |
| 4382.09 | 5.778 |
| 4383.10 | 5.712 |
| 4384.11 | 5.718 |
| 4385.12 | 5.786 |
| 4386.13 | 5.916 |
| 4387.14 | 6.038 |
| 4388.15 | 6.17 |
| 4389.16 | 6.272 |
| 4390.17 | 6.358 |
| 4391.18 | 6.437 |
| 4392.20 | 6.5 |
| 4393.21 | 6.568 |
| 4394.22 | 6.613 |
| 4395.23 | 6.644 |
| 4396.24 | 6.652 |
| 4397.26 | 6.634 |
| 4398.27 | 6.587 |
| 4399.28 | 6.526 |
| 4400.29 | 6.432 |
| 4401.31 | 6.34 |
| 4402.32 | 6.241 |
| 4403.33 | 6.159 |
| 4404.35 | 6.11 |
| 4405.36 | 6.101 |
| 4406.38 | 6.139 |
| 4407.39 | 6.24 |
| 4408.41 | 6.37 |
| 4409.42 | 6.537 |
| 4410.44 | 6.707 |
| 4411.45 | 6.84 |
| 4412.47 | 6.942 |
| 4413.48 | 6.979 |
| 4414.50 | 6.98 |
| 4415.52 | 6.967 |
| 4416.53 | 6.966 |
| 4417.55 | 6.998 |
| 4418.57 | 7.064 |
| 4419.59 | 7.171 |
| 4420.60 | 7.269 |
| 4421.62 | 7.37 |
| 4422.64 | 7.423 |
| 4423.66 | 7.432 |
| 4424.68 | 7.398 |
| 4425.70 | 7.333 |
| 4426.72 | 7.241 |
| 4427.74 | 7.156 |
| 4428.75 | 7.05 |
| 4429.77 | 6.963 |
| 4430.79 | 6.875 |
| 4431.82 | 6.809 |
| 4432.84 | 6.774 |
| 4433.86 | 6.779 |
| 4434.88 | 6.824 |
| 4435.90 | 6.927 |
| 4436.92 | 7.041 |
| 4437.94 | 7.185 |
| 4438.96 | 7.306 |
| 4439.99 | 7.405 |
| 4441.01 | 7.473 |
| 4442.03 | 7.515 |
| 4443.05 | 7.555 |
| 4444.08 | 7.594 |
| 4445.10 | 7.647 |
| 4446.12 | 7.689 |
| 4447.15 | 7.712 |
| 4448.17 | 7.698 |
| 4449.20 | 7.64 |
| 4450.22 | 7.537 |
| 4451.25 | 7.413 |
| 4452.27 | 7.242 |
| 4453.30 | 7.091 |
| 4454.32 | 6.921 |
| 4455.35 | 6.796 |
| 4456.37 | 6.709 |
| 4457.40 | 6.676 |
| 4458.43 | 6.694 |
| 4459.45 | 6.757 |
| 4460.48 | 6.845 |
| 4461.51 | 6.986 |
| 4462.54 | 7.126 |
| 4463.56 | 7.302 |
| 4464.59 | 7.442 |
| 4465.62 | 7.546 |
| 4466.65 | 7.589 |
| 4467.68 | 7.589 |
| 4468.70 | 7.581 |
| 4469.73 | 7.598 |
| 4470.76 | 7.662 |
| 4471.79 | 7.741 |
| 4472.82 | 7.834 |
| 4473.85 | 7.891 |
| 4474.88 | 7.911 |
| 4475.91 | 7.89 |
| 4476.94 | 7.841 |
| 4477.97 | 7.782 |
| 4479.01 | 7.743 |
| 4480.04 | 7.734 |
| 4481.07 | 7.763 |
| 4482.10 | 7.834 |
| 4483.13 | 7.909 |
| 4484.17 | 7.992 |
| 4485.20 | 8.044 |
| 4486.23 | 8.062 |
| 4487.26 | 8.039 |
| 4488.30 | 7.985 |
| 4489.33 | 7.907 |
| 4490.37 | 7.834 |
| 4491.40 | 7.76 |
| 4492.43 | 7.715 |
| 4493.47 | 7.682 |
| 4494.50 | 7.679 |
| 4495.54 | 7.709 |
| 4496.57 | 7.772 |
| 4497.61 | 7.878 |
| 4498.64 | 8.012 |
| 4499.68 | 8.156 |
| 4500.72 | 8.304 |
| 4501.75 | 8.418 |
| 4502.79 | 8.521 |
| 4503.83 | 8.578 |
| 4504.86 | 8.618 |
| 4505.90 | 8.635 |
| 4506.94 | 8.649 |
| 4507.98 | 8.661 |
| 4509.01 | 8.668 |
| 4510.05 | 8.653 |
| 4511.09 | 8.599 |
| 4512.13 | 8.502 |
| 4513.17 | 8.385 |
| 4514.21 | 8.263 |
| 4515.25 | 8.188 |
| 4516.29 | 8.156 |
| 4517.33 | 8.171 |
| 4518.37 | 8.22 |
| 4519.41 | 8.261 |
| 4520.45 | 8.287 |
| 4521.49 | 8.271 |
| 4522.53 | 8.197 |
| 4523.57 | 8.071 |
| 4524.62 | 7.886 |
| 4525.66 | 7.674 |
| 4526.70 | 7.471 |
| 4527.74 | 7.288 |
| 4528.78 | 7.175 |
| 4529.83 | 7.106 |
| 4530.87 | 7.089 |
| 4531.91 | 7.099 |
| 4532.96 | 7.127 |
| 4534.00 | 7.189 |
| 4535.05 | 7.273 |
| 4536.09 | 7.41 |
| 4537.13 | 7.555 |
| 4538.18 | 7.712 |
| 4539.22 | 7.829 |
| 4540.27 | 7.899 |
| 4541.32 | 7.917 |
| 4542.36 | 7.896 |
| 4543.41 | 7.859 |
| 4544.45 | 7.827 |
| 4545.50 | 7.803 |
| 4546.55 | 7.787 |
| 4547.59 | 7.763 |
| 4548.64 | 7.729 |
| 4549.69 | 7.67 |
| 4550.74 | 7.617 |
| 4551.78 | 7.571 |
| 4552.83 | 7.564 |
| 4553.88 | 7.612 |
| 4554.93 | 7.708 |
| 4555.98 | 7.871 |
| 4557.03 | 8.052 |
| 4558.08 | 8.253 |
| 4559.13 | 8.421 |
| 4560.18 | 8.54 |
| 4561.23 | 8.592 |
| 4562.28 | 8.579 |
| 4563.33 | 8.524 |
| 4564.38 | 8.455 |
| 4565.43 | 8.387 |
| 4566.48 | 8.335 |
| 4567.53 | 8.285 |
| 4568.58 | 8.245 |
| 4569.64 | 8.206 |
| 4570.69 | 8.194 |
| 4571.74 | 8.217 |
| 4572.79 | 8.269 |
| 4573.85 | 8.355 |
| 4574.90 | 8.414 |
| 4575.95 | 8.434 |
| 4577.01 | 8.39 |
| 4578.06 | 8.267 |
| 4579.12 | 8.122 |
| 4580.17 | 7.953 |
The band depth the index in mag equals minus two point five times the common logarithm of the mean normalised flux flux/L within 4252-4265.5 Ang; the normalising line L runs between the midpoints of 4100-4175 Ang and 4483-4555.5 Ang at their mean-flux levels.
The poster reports 0.101 mag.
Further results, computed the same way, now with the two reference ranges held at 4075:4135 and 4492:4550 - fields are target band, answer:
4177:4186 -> 0.041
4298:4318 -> 0.322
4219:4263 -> 0.063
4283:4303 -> 0.264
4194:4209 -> 0.057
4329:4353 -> 0.091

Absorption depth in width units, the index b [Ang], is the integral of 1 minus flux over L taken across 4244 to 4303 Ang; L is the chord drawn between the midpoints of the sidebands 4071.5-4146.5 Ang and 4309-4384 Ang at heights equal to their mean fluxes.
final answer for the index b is 5.6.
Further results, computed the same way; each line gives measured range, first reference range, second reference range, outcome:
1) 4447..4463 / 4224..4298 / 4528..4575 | 0.2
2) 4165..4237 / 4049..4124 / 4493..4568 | 4.1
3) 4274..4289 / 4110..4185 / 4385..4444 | 1.3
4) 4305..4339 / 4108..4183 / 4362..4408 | 1.1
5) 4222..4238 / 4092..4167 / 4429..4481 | 1.2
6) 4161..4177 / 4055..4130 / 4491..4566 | 0.5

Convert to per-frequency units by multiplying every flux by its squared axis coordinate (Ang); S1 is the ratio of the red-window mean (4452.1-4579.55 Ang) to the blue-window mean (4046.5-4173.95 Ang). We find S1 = 1.7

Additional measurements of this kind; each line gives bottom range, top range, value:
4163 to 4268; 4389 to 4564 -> 1.43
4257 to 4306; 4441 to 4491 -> 1.51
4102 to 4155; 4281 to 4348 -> 1.10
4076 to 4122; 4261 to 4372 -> 1.21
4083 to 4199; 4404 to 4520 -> 1.53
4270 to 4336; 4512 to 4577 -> 1.56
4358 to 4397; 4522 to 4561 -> 1.25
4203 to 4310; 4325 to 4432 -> 1.22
